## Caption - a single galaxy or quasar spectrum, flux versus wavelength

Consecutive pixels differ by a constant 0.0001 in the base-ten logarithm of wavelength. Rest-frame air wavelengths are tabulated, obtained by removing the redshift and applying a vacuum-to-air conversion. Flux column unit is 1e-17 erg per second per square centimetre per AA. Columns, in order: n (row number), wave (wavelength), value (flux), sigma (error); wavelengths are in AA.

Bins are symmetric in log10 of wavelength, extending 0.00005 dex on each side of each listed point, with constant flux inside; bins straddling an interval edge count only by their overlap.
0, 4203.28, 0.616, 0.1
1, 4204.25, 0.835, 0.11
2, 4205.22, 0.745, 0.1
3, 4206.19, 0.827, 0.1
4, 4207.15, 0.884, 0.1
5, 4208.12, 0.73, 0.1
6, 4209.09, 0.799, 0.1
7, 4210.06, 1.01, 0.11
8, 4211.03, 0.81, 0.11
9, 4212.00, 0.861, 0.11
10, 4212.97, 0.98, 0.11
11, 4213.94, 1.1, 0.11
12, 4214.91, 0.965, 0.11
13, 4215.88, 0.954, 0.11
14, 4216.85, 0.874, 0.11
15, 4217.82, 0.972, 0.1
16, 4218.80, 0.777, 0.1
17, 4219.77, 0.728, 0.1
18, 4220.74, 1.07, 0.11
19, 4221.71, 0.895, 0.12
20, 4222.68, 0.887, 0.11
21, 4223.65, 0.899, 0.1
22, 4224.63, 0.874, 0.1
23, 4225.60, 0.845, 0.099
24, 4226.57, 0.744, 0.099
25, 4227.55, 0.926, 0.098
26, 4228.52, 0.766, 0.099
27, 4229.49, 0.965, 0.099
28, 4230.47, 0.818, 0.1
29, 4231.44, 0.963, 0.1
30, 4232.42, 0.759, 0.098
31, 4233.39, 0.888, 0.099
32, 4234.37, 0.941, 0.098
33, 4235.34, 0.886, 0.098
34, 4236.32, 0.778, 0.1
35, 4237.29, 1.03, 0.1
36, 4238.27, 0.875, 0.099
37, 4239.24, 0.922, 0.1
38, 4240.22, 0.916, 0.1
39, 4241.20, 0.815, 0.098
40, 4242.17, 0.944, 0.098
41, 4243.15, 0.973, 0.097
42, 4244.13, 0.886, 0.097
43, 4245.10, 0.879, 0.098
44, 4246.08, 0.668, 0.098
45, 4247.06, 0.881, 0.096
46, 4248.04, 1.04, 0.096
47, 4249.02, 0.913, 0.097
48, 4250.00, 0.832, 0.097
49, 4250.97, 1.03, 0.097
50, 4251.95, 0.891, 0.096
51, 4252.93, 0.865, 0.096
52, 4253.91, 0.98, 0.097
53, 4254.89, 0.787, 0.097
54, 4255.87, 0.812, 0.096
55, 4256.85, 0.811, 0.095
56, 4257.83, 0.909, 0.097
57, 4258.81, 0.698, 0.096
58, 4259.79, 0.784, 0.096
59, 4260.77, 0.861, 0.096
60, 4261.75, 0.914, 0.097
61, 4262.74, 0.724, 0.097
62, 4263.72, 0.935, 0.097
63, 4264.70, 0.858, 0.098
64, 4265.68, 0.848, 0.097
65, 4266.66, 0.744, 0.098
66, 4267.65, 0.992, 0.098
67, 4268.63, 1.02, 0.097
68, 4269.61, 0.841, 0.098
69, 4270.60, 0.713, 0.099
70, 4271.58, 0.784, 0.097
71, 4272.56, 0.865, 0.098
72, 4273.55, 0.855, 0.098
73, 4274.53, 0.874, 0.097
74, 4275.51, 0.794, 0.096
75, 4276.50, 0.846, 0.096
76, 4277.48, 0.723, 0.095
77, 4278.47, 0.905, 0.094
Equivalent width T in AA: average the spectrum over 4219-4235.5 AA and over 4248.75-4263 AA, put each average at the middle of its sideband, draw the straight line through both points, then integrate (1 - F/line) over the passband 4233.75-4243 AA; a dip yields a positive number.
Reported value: -0.40 AA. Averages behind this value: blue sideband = 0.872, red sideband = 0.855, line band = 0.903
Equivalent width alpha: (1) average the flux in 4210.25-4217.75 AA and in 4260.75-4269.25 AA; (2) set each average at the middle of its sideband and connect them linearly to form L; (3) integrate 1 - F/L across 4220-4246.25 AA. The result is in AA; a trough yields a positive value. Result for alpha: 1.0 AA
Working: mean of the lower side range 0.94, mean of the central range 0.883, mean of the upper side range 0.878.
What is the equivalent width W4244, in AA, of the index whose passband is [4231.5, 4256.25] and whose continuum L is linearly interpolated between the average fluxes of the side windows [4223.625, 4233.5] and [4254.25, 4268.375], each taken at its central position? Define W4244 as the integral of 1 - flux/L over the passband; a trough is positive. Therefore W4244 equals -1.2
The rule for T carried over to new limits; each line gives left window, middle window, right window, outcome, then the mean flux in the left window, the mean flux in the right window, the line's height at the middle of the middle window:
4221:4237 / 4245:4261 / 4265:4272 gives -0.06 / 0.87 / 0.85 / 0.858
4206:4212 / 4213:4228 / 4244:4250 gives -0.85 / 0.846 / 0.873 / 0.854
